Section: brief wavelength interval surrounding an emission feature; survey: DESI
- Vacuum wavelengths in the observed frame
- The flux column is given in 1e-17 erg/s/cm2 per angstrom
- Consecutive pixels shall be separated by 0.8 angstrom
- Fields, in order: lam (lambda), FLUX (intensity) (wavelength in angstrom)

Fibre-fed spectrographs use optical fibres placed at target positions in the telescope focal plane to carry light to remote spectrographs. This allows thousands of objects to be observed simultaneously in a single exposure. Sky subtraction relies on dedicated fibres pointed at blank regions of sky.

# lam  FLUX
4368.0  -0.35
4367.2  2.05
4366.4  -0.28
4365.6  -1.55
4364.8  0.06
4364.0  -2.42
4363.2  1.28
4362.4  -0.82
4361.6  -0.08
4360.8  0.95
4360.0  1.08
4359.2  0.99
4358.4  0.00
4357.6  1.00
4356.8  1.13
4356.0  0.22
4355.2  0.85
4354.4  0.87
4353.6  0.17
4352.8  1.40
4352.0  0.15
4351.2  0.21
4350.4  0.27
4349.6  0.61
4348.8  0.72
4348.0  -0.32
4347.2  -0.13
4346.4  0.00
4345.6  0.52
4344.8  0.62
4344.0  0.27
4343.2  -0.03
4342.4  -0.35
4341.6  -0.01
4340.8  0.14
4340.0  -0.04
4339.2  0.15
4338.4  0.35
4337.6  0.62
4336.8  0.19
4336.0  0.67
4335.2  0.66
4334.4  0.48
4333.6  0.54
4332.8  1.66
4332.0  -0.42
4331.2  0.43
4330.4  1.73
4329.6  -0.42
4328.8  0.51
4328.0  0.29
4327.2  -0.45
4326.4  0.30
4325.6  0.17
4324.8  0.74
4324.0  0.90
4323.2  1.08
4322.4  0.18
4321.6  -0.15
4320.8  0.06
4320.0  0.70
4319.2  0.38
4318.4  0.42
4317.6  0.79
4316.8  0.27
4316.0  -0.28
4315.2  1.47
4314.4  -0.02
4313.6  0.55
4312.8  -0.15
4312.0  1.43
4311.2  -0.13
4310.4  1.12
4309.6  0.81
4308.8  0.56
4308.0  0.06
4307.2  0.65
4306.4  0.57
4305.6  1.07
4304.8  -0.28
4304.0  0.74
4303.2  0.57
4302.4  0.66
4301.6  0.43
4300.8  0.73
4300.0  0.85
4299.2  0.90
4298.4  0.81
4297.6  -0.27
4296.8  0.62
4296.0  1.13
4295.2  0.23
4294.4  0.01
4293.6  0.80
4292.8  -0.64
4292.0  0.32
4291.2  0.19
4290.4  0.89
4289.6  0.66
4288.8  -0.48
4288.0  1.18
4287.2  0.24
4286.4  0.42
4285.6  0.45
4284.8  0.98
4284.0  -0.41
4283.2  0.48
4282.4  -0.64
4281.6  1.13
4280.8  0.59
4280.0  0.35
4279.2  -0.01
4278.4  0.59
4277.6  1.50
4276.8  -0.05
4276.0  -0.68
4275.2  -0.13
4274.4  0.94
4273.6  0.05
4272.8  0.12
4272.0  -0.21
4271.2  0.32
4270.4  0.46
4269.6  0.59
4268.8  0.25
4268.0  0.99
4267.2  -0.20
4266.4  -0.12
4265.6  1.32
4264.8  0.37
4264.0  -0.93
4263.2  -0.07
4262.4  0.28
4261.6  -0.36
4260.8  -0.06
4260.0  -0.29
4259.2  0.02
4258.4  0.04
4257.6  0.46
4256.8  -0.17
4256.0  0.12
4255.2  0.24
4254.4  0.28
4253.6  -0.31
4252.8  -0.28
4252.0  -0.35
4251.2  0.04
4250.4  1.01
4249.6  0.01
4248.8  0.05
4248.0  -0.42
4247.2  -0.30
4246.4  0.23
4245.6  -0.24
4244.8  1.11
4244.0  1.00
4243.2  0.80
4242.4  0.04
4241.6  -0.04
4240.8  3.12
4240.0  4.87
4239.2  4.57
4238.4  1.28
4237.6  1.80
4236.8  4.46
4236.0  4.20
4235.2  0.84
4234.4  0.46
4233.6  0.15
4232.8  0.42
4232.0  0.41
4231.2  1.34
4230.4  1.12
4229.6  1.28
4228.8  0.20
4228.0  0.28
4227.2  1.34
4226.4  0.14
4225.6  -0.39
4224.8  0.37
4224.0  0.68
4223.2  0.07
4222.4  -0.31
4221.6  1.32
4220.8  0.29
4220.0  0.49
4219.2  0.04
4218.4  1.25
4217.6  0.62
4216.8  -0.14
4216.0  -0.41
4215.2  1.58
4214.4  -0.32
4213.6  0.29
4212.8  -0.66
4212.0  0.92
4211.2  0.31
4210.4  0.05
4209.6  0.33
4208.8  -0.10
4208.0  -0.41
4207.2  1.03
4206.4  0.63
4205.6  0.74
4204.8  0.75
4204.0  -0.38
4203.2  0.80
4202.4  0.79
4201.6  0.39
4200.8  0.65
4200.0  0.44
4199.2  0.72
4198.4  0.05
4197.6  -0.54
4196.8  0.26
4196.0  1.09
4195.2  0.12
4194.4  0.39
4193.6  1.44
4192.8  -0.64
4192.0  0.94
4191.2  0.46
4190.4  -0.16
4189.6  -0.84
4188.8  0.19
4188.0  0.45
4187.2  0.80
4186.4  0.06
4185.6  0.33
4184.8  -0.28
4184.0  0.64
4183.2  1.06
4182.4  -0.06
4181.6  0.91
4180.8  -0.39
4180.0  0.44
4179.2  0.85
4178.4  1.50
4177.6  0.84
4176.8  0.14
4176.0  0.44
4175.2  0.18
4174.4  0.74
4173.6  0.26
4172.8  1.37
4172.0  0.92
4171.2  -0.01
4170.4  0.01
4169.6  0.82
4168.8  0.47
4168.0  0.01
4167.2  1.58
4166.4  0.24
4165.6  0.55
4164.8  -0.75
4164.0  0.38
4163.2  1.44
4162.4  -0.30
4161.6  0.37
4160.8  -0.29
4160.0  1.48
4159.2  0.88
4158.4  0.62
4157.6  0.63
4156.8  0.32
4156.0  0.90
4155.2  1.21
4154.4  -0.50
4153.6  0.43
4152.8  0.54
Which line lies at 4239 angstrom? [O II] 3727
